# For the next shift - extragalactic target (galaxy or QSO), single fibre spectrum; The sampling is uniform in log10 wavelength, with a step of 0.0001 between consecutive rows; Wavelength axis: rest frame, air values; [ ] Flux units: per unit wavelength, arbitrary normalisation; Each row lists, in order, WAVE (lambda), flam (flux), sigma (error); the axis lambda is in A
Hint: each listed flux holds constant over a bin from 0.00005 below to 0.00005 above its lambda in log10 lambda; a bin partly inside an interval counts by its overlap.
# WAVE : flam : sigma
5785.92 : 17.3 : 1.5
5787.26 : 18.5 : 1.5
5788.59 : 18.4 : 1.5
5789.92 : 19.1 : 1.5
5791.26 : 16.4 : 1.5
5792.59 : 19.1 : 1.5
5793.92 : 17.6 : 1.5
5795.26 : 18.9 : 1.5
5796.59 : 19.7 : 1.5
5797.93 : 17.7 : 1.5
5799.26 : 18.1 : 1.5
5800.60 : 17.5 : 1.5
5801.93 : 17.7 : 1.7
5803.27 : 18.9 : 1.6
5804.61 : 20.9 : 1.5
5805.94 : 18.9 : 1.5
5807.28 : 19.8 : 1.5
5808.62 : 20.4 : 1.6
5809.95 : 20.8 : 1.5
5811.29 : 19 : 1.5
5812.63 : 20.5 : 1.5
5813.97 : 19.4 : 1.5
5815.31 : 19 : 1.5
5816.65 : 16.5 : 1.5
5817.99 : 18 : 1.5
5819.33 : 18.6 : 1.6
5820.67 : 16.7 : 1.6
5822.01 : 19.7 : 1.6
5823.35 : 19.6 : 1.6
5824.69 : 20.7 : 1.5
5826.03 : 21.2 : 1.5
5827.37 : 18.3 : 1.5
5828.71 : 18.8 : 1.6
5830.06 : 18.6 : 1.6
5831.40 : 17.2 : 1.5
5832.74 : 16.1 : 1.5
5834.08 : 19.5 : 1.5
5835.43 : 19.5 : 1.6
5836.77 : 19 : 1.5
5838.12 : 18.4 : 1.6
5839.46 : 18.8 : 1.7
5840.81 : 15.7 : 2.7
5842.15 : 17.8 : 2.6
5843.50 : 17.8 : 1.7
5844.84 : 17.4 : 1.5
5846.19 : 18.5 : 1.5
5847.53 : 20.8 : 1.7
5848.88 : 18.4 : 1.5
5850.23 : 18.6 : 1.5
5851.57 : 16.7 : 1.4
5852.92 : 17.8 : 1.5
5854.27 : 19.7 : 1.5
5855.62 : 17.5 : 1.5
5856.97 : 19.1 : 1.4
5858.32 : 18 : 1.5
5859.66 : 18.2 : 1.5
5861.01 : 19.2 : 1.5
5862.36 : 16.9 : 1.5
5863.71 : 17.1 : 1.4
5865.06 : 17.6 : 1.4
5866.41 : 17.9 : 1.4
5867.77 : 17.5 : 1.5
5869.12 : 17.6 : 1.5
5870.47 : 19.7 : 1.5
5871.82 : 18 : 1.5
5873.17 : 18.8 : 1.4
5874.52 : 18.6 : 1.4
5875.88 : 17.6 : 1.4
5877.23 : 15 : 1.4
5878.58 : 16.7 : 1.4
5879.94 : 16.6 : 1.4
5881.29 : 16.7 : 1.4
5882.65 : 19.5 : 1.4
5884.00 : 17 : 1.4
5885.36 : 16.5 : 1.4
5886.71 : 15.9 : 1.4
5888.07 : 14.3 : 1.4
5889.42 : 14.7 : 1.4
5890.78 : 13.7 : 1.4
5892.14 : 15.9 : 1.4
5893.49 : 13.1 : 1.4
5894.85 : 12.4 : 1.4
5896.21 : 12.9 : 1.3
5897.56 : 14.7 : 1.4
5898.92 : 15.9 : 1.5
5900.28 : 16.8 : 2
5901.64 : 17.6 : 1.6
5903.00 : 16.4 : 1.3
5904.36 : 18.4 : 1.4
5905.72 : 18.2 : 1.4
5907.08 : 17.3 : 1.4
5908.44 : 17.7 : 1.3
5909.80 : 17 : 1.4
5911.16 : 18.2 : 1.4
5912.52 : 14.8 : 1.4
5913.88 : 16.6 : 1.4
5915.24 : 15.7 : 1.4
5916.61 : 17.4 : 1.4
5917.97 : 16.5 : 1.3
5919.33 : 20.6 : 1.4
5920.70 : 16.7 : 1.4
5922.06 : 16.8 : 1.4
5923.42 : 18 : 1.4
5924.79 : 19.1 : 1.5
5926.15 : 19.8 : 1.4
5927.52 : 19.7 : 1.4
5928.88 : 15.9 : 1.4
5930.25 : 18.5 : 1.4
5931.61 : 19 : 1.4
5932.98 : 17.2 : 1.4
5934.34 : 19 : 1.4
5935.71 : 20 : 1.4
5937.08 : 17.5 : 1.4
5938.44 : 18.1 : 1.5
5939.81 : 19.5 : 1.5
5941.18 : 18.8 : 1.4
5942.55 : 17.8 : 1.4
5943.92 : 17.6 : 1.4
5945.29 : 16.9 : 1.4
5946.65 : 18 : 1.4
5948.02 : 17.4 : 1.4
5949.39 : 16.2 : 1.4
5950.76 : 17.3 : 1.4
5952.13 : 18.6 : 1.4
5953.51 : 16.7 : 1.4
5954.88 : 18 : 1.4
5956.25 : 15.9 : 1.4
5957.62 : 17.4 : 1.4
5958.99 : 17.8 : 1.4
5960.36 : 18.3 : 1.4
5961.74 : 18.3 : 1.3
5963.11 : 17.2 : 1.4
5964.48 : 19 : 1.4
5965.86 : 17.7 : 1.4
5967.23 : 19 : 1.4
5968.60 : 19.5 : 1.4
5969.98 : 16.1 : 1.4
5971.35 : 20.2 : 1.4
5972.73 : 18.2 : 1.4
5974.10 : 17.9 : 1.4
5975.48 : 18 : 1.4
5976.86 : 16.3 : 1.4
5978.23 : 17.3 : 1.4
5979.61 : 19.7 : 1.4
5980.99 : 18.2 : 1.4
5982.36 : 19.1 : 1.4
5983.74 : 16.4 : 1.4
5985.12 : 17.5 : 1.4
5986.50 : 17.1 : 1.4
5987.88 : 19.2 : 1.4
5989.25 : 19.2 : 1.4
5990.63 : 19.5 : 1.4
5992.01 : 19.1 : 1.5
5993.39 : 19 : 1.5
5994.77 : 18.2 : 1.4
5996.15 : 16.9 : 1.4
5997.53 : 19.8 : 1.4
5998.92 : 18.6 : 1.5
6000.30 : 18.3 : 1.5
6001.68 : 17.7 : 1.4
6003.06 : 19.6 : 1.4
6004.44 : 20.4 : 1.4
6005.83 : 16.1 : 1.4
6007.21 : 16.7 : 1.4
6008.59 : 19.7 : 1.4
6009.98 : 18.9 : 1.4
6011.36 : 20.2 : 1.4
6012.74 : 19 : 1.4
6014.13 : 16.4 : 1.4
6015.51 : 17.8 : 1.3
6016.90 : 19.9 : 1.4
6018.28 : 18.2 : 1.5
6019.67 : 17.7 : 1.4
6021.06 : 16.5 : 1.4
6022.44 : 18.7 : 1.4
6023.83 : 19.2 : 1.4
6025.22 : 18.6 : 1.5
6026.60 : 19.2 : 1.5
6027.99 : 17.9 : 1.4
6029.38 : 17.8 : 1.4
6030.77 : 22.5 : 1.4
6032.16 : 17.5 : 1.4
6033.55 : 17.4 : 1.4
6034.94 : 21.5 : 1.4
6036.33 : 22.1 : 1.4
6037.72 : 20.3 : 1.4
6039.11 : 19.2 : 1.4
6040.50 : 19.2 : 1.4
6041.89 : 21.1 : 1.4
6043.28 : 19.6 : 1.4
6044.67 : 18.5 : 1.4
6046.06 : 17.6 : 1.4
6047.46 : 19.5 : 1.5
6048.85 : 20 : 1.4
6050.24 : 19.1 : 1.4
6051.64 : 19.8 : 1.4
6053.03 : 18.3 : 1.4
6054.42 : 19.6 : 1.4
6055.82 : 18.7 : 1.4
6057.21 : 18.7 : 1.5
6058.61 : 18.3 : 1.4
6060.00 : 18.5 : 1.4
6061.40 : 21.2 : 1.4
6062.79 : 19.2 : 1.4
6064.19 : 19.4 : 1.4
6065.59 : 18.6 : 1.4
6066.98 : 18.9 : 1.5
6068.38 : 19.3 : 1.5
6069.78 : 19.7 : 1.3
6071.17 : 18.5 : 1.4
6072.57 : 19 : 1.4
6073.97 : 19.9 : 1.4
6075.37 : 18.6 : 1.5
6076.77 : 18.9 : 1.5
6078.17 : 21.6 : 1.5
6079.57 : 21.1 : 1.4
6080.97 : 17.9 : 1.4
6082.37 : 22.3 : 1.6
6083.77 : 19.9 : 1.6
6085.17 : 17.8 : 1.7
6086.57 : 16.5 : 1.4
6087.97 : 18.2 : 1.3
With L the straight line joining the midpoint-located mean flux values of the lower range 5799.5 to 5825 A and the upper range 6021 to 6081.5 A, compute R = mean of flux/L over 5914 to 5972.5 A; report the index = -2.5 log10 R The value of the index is 0.07 mag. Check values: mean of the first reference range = 19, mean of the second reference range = 19.3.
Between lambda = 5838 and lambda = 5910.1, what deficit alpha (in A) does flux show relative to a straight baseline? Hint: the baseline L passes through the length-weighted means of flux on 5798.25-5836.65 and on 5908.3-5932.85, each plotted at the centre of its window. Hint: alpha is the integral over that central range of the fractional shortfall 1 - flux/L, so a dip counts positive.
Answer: 4.3 A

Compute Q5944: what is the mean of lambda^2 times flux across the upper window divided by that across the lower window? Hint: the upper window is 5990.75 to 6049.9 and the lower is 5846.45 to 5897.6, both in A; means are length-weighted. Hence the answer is 1.2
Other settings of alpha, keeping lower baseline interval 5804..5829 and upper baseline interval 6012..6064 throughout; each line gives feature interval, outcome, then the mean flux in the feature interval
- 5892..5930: 4.70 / 16.8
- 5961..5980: 0.97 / 18.1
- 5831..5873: 2.46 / 18.1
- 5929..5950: 1.22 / 18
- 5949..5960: 1.06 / 17.3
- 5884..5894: 2.17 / 15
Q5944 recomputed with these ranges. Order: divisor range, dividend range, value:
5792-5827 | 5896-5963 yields 0.96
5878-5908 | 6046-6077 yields 1.27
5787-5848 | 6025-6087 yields 1.12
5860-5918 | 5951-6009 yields 1.12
